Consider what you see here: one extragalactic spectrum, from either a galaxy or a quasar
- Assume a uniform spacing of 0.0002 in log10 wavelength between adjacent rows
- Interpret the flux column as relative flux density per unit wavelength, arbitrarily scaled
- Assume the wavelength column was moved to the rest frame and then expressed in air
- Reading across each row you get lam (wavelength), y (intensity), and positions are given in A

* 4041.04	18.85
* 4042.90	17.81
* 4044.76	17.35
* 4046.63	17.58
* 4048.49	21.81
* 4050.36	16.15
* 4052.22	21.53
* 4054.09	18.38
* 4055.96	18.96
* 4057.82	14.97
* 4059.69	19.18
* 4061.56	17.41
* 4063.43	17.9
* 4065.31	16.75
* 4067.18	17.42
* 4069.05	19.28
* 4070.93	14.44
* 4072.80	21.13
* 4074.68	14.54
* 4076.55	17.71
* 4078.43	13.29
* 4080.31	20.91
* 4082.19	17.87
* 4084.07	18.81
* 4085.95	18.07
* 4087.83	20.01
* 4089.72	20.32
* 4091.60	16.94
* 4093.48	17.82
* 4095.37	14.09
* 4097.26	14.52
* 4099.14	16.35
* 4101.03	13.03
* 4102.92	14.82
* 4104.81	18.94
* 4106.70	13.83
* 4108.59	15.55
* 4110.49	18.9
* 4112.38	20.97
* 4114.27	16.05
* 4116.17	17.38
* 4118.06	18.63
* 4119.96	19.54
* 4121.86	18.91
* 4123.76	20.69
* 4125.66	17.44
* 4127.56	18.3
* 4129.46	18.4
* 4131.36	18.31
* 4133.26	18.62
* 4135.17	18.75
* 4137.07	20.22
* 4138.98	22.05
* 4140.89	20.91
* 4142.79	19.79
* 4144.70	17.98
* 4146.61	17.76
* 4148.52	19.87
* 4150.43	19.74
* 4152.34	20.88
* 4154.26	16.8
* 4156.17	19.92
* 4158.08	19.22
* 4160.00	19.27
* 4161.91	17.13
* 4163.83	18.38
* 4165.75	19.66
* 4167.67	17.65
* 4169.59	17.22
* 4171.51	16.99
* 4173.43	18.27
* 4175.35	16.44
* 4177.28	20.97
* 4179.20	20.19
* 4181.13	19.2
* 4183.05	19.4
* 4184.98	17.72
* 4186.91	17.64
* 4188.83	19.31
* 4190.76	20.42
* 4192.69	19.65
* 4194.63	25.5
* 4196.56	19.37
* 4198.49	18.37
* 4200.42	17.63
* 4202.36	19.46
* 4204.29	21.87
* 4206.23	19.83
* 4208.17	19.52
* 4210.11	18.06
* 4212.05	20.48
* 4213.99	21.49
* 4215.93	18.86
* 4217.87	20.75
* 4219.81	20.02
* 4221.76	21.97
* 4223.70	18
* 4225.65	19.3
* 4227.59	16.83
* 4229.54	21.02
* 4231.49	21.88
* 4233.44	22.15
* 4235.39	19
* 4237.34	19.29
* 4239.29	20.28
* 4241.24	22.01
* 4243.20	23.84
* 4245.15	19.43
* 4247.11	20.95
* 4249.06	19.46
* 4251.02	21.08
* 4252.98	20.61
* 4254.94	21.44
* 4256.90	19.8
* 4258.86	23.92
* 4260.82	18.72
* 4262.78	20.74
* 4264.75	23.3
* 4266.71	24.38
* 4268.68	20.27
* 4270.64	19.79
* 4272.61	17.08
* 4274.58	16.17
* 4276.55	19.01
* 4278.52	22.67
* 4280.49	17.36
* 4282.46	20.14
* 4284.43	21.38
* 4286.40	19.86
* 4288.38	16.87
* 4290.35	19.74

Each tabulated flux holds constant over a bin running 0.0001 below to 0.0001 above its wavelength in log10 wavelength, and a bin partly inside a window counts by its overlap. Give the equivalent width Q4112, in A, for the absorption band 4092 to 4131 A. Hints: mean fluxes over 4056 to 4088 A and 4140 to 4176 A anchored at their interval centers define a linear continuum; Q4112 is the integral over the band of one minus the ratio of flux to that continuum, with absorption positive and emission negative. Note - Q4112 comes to 1.9 A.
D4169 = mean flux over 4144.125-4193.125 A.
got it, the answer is 18.8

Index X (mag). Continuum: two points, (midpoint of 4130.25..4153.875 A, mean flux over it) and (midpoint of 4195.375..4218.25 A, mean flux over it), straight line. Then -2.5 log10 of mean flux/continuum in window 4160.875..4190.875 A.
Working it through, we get 0.06 mag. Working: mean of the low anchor 19.5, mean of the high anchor 19.7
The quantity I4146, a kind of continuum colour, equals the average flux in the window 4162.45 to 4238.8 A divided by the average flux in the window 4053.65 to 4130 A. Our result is 1.11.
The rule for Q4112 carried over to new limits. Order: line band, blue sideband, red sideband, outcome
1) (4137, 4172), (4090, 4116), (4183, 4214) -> -1.63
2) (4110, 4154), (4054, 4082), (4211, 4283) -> -1.42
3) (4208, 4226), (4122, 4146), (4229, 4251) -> 0.55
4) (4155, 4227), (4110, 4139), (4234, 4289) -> 1.01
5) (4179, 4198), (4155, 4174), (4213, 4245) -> -0.66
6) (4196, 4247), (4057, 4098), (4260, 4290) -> -2.24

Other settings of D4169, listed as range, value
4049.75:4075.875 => 17.7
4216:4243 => 20.3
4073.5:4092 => 17.9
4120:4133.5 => 18.7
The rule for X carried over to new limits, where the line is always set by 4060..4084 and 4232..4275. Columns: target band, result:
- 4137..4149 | -0.06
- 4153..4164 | 0.03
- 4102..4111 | 0.11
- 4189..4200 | -0.04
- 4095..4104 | 0.22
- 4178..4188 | 0.03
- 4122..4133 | -0.01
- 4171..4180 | 0.04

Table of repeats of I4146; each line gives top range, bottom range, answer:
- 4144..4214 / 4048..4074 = 1.06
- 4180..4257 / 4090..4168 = 1.10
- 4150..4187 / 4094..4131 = 1.08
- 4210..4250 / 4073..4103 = 1.20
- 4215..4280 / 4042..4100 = 1.15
